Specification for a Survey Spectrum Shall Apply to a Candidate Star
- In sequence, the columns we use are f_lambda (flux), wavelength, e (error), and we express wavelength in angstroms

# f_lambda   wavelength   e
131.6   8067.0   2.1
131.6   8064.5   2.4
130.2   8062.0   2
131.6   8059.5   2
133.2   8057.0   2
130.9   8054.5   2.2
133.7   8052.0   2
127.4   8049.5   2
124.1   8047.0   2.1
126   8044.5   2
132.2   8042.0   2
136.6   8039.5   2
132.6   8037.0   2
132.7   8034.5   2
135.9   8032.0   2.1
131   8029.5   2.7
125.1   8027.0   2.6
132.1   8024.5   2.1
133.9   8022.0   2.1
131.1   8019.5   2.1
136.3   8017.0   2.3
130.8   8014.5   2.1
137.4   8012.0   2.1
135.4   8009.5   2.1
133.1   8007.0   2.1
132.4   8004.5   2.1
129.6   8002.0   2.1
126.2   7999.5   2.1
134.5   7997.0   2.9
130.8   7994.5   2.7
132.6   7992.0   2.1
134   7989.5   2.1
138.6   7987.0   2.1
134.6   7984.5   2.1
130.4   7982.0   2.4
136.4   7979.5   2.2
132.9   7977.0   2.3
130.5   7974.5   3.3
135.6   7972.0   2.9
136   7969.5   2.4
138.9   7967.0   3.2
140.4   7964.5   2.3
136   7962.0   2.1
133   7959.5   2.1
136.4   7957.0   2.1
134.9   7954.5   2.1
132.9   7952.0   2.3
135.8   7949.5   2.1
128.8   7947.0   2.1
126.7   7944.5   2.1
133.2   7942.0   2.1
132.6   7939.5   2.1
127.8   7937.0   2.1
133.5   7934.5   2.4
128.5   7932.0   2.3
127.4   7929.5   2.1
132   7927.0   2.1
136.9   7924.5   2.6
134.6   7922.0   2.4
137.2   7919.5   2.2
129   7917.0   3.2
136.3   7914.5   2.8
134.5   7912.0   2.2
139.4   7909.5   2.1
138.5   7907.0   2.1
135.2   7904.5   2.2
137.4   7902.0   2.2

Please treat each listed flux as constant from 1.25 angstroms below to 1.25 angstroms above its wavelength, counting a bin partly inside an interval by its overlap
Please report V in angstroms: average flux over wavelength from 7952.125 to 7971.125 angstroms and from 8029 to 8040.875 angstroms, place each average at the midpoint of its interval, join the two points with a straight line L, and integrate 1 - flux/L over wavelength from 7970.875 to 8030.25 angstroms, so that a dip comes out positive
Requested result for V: 1.0 angstroms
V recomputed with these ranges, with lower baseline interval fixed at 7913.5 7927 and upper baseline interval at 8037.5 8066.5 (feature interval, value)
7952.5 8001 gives -0.51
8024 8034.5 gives 0.02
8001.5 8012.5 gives -0.13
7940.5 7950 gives 0.21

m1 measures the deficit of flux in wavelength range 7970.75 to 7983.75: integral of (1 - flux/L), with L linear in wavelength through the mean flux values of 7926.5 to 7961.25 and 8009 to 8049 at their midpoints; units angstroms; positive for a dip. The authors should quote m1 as -0.1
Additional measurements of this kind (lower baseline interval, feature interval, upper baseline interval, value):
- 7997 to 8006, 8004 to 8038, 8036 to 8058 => -0.64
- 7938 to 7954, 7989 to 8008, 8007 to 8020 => 0.31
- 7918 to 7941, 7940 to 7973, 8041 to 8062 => -0.68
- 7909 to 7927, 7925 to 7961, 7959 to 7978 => 0.92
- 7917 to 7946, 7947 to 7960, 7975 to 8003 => -0.20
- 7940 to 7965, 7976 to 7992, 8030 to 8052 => -0.20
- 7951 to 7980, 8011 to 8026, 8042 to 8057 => -0.23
